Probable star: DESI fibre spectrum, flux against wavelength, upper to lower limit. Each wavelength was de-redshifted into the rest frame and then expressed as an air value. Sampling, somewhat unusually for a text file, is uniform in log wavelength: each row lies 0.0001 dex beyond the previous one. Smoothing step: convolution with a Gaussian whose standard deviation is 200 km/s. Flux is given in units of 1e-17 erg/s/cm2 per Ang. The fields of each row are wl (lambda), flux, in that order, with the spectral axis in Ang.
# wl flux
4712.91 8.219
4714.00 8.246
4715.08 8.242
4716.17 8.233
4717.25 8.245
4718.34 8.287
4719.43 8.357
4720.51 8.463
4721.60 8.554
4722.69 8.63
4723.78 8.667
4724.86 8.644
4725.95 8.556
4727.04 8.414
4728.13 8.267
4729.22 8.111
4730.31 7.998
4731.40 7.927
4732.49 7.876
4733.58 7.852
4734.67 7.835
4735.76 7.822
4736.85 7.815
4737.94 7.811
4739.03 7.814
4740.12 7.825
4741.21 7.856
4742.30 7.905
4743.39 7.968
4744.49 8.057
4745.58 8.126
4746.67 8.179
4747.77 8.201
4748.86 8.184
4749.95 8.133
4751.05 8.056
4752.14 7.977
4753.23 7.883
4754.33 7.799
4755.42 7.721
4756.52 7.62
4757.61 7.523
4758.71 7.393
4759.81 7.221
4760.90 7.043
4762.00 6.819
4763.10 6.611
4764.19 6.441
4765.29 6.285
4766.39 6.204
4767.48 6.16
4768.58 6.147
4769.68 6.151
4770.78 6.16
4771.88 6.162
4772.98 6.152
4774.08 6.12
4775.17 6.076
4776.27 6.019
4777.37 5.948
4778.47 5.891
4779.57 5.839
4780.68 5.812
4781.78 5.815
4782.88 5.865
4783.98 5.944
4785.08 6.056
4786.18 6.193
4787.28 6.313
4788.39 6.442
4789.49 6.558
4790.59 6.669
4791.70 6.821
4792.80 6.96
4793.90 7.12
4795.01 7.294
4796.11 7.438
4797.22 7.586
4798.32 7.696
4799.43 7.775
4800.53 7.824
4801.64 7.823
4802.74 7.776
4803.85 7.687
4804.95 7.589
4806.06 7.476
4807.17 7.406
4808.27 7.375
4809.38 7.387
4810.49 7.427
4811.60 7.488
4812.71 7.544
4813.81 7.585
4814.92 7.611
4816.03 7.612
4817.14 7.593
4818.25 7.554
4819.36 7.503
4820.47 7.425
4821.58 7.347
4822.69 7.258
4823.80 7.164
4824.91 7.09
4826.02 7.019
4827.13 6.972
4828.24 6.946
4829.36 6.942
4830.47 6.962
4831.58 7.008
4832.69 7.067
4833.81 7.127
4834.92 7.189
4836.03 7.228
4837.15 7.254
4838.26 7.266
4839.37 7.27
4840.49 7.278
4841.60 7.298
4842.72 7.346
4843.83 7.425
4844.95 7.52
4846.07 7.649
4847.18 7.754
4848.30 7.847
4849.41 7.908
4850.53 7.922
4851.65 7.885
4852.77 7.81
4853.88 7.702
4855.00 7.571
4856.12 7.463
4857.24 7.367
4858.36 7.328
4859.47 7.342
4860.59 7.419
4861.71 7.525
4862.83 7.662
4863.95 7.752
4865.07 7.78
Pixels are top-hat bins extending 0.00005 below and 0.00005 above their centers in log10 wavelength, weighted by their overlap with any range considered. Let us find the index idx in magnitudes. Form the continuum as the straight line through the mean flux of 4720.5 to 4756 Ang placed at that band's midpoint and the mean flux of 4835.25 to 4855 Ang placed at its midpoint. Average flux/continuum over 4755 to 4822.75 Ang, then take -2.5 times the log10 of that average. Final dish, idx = 0.14 mag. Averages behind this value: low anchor 8.08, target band 6.91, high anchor 7.55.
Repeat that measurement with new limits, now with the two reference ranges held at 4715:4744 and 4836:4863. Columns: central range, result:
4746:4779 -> 0.15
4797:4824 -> 0.03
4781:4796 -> 0.21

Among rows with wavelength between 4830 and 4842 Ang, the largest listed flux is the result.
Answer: 7.298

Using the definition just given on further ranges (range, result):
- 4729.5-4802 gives 8.201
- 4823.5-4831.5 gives 7.164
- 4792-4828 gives 7.824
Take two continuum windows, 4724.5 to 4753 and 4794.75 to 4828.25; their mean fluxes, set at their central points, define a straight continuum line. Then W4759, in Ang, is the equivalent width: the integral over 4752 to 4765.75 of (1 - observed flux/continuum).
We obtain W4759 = 1.12 Ang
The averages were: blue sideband 8.04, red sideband 7.47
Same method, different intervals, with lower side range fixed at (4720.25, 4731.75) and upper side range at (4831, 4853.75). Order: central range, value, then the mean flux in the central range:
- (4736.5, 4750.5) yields 0.4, 7.99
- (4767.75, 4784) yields 4.0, 6.01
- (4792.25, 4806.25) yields 0.5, 7.55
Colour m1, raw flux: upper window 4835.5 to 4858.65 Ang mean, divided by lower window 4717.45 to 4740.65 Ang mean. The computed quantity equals 0.92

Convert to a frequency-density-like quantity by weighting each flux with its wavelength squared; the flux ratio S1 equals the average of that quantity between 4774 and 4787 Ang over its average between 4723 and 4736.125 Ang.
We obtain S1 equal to 0.7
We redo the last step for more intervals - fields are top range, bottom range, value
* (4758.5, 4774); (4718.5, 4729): 0.78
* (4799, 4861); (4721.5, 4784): 1.05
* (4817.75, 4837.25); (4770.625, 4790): 1.20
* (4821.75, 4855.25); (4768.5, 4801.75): 1.15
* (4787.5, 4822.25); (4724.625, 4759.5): 0.95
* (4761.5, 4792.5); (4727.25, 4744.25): 0.80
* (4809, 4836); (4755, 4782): 1.15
